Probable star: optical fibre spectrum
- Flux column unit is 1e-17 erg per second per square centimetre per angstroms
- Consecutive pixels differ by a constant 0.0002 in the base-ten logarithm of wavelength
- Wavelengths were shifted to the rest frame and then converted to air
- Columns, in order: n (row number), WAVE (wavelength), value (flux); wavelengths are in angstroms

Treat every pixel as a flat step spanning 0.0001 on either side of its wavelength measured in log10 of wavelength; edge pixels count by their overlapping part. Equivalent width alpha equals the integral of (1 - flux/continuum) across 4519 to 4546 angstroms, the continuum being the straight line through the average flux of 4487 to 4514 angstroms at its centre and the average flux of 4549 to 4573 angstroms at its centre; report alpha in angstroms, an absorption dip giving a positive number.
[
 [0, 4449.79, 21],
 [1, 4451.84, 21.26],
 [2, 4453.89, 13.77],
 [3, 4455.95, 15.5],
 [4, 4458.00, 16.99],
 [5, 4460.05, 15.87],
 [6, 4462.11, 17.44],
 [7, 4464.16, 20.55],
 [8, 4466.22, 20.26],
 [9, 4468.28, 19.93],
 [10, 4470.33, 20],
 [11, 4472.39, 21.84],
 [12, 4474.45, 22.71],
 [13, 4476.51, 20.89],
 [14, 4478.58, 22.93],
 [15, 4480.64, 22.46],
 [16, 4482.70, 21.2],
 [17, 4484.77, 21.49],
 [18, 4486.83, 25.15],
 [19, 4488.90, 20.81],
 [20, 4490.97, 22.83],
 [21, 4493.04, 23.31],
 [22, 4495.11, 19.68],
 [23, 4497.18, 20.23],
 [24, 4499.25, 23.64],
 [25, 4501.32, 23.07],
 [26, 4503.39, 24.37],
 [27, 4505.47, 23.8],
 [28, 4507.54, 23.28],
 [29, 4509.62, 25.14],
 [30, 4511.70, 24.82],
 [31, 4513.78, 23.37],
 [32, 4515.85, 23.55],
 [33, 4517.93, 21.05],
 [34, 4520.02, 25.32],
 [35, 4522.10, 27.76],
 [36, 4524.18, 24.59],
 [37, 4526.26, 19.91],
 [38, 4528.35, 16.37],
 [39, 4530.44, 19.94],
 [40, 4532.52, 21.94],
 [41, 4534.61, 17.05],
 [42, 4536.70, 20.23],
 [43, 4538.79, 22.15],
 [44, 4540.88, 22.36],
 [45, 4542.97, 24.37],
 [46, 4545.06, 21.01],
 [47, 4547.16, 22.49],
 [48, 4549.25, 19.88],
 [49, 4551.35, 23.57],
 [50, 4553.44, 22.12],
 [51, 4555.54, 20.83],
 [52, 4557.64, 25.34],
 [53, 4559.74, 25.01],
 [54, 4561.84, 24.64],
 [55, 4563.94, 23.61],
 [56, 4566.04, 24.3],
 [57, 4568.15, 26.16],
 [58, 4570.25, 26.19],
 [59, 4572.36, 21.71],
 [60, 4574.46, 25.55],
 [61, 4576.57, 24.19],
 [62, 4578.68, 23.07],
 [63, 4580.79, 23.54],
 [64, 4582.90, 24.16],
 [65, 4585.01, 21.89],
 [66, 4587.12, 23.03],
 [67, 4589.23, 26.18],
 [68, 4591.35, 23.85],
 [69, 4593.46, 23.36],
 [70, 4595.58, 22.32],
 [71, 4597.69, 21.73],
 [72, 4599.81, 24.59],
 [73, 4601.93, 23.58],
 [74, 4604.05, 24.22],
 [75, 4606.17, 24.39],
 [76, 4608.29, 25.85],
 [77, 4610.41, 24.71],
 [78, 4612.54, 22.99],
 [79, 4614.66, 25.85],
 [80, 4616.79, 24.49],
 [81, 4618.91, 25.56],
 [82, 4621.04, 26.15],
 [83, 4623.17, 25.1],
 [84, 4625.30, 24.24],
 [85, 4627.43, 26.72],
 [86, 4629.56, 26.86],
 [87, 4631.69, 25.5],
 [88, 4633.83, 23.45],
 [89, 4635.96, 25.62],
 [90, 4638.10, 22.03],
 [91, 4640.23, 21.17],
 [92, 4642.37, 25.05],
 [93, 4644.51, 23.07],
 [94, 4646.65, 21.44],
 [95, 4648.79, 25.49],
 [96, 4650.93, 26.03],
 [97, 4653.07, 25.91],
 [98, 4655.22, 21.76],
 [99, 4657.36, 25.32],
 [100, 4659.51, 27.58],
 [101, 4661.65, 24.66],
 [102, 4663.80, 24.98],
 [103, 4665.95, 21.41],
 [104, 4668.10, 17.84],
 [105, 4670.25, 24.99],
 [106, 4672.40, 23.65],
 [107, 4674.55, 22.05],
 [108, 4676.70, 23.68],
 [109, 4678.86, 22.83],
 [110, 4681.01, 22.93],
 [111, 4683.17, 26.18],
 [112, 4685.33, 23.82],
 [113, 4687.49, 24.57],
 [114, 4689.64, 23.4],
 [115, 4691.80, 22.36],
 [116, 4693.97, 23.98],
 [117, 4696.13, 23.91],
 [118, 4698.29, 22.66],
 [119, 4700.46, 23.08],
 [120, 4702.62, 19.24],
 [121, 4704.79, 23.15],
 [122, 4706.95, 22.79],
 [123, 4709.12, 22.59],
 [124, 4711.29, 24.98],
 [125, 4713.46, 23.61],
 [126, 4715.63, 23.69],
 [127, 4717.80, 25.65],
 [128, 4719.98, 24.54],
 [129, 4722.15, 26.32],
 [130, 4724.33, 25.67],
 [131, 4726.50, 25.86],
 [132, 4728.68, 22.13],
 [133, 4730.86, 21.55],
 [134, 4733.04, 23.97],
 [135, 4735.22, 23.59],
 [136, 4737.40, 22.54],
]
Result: 1.9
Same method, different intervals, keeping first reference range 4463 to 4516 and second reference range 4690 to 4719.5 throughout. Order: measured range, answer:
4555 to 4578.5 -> -1.8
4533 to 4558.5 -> 0.9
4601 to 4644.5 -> -3.3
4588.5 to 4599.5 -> -0.3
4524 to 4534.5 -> 1.2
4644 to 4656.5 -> -0.5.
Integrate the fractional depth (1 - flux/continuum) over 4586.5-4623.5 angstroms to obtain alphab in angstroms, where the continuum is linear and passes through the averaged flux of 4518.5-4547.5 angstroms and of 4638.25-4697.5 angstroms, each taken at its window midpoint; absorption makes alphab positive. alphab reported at -2.5 angstroms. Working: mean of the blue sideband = 21.8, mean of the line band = 24.3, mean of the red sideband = 23.7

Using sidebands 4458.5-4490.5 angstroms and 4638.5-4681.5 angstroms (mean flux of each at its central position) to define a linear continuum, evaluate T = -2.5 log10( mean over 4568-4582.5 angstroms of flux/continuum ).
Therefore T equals -0.09 mag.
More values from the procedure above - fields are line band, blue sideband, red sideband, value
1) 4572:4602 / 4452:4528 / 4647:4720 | -0.04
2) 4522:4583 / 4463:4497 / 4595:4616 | 0.02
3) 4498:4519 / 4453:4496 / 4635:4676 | -0.13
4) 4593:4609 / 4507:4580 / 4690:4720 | -0.03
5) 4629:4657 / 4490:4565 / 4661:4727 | -0.04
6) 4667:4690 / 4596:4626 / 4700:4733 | 0.03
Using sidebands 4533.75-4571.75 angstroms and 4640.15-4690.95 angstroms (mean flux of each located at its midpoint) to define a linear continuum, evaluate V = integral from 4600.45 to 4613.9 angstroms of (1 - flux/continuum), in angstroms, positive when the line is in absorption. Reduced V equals -0.6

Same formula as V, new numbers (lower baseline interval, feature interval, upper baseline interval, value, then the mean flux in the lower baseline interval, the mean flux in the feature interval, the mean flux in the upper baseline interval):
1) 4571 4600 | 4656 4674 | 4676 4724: -0.1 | 23.5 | 23.7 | 23.7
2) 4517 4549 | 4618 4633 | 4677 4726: -1.9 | 21.7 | 25.7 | 23.8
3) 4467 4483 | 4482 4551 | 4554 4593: 0.7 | 21.5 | 22.3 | 24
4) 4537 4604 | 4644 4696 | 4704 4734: 0.2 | 23.4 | 23.8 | 24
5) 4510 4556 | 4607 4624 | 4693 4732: -1.7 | 22.1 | 25.1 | 23.6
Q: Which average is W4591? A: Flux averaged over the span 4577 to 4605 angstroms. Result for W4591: 23.5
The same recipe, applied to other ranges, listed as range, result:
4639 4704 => 23.5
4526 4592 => 22.7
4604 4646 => 24.6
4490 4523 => 23.4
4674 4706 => 23.2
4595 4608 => 23.7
